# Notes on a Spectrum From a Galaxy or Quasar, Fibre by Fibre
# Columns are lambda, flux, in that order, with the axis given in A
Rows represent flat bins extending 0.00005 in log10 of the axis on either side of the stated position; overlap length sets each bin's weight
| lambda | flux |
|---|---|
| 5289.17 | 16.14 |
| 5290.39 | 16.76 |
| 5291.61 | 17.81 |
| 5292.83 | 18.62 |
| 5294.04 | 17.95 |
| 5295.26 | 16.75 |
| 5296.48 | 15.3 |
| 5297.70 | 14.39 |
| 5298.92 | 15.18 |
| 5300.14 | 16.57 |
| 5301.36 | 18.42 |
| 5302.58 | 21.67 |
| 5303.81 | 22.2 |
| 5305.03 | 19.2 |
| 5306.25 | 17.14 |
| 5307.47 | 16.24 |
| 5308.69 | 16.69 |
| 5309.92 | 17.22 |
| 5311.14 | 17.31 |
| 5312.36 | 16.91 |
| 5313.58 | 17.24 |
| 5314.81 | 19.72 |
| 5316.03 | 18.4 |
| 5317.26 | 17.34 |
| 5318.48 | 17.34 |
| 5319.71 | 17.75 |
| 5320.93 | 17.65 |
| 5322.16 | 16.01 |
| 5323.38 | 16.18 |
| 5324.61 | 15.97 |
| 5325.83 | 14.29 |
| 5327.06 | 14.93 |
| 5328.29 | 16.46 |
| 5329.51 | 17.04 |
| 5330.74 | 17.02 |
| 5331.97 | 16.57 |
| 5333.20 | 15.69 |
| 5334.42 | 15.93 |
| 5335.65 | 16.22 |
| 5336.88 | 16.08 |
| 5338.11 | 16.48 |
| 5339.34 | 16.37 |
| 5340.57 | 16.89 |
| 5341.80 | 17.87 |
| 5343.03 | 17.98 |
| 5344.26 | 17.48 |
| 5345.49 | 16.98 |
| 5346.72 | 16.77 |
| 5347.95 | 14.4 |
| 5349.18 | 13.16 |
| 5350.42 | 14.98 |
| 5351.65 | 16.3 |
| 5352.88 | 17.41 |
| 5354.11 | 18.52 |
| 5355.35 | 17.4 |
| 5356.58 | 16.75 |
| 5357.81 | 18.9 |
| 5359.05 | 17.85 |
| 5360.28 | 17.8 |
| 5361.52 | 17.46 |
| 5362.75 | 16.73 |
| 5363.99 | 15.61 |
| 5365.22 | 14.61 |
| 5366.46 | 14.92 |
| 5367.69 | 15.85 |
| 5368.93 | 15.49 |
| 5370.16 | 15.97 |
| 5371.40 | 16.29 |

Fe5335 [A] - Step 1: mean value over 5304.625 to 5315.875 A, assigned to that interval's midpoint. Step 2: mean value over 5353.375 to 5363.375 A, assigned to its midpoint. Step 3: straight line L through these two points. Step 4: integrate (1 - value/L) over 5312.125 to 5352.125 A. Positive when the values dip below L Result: 2.4 A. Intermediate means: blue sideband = 17.5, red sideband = 17.7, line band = 16.6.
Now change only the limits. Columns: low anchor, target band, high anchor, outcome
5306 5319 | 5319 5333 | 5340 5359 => 0.7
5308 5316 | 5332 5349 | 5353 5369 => 0.7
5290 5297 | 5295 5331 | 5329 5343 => -0.4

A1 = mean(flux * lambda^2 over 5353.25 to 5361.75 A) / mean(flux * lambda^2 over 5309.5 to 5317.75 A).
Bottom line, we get 1.0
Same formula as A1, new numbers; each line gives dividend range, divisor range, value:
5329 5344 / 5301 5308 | 0.88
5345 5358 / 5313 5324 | 0.95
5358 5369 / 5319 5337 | 1.02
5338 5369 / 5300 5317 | 0.93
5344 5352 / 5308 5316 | 0.90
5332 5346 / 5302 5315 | 0.93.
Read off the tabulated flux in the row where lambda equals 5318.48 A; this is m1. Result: 17.34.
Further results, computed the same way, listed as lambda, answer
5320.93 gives 17.65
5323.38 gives 16.18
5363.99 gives 15.61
